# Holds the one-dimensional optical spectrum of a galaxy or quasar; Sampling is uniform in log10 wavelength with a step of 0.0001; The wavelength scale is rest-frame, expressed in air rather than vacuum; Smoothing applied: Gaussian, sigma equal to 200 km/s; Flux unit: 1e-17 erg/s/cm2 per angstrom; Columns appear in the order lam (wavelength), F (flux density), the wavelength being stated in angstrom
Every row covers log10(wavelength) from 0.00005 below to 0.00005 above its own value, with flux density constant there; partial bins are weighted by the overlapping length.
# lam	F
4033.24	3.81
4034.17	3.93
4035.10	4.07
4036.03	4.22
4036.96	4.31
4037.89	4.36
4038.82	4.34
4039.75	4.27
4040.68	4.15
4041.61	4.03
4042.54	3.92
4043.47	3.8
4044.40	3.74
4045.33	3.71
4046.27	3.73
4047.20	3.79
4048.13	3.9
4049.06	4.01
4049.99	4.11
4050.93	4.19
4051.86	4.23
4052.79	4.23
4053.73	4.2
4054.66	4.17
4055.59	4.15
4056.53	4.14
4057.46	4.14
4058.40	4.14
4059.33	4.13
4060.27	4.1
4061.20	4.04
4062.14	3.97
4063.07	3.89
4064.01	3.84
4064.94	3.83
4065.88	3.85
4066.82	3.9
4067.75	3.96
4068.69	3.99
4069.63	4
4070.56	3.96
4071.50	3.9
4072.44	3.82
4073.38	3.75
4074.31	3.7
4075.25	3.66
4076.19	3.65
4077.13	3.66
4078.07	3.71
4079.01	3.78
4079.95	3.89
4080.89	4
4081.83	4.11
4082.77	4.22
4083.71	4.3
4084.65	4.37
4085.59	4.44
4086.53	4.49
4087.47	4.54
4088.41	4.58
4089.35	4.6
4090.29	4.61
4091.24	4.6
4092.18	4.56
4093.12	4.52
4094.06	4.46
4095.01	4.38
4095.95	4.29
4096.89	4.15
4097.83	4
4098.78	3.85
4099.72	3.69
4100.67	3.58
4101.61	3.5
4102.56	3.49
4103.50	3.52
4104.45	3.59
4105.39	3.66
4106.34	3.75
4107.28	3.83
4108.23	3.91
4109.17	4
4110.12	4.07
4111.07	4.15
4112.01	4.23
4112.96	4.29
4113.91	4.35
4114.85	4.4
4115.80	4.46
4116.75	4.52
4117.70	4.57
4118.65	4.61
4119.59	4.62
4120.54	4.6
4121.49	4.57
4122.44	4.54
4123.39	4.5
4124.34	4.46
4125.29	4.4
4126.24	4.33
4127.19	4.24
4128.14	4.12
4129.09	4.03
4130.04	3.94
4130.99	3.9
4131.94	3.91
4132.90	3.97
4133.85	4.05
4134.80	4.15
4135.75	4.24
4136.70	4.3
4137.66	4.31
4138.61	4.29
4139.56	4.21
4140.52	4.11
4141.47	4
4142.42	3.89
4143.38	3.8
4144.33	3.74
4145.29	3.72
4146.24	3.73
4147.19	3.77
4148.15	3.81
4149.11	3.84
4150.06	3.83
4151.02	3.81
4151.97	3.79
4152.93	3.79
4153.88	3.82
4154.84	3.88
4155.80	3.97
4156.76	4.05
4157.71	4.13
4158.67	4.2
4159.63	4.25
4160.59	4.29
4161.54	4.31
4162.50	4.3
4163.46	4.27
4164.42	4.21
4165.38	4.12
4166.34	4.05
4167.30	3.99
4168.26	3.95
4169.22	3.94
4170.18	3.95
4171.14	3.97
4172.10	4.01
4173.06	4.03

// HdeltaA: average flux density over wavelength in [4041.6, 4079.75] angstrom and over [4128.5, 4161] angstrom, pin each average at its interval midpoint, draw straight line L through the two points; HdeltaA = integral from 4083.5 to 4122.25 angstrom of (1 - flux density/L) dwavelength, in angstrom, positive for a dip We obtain -2.48 angstrom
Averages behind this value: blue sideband 3.94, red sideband 3.99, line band 4.21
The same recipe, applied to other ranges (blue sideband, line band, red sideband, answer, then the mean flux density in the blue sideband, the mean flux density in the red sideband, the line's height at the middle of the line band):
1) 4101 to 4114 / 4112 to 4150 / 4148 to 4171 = -2.4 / 3.86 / 4.02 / 3.94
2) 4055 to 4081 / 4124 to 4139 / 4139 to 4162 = -0.8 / 3.91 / 3.95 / 3.94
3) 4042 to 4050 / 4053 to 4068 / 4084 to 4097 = 0.1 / 3.85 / 4.48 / 4.05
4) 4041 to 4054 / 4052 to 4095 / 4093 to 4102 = -1.1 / 3.97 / 4.03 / 4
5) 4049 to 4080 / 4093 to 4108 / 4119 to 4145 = 0.8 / 3.96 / 4.19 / 4.08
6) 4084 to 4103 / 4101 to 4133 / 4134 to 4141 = 0.6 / 4.24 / 4.22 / 4.23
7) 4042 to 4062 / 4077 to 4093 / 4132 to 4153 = -1.1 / 4.03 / 3.96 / 4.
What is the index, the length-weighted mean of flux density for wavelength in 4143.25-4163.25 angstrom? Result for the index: 3.95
